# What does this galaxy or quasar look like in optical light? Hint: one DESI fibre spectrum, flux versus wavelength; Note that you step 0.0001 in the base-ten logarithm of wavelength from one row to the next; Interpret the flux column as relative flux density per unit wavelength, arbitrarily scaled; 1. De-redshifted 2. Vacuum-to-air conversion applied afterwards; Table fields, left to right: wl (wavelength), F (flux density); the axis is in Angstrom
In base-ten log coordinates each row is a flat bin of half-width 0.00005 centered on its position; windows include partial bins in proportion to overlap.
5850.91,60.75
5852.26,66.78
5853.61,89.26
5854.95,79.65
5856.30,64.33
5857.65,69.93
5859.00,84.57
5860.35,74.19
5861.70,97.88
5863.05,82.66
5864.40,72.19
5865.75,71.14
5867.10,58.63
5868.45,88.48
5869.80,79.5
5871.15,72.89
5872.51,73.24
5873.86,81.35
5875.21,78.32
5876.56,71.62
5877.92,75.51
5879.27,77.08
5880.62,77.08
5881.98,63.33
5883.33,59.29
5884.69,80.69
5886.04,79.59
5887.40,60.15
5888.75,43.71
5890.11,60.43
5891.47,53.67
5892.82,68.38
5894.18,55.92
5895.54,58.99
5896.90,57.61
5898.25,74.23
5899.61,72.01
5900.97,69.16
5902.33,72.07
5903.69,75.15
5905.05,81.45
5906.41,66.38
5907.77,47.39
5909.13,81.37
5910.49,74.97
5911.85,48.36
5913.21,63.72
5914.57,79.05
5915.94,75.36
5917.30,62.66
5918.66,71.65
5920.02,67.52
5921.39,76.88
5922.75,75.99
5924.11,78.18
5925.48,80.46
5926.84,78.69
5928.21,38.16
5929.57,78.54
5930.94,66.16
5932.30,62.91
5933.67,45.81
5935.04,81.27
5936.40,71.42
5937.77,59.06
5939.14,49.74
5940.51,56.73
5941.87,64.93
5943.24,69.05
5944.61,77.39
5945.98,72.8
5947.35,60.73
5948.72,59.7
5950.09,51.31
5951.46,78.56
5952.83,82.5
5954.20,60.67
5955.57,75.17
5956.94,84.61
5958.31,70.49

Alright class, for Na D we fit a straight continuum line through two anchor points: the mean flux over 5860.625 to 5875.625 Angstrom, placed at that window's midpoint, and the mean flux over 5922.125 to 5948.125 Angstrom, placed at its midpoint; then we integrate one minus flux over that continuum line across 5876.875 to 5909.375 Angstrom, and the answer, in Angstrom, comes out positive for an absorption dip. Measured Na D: 2.9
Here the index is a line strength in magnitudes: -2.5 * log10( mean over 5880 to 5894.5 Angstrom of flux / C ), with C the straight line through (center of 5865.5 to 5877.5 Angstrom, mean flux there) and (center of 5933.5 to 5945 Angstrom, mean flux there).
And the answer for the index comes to 0.14 mag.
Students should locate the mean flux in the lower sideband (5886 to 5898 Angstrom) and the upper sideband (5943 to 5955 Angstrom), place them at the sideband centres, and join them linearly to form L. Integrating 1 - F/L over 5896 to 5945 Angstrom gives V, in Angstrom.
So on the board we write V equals -3.4 Angstrom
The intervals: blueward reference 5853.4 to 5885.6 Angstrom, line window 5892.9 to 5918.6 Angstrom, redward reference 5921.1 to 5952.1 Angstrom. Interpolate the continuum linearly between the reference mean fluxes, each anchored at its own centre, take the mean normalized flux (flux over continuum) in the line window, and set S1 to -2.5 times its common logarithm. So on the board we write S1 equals 0.05 mag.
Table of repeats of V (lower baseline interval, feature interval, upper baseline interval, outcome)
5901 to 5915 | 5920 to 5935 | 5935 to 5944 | -0.7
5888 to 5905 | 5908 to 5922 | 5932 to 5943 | -1.4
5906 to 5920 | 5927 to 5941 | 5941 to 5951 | 0.9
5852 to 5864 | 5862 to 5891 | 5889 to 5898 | -1.4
